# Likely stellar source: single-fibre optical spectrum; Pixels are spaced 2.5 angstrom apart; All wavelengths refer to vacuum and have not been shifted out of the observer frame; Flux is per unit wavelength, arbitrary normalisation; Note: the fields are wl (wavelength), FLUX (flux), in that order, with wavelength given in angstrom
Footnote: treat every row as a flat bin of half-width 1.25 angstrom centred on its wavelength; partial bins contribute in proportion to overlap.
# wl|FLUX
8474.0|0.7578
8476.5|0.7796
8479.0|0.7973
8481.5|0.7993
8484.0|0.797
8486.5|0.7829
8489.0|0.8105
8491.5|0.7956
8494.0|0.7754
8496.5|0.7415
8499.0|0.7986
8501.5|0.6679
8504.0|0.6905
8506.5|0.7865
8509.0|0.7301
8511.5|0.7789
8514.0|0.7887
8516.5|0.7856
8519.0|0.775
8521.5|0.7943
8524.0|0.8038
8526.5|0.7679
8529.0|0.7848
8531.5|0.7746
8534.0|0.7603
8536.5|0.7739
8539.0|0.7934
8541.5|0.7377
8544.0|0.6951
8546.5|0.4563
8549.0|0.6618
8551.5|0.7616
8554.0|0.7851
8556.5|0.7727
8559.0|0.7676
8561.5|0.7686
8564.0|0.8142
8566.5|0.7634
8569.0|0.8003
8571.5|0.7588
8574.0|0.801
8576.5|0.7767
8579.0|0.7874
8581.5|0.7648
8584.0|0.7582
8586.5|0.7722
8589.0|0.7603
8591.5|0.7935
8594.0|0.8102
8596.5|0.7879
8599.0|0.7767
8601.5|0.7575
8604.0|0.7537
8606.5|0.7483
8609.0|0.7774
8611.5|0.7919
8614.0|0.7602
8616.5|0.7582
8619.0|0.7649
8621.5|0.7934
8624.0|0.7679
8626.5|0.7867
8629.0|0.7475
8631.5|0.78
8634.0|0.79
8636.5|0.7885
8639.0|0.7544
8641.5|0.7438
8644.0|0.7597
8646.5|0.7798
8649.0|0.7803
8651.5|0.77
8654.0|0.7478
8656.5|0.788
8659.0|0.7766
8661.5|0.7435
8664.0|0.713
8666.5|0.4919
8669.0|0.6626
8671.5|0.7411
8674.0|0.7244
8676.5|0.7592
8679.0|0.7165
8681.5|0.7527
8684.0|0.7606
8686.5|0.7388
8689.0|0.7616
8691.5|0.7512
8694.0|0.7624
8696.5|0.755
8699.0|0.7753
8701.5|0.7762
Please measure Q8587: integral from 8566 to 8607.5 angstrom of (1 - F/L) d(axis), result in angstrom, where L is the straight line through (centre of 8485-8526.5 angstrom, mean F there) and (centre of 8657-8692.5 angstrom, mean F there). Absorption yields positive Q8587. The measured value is -1.6 angstrom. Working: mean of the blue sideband 0.769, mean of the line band 0.775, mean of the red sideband 0.722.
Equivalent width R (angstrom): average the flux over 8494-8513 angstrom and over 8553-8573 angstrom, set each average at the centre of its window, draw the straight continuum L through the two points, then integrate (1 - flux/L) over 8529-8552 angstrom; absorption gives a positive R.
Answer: 1.52 angstrom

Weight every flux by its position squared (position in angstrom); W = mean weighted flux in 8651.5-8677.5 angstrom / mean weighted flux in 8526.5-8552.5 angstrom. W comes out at 1.02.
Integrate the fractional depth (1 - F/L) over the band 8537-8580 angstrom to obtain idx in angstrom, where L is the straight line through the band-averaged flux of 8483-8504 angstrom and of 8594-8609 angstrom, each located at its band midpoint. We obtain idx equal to 1.2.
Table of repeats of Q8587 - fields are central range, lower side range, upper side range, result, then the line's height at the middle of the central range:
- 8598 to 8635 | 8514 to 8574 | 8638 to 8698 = -1.2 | 0.746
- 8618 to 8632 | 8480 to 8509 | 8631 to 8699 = -0.4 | 0.75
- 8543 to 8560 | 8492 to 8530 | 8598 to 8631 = 1.5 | 0.766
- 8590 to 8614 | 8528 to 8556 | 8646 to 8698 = -1.5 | 0.731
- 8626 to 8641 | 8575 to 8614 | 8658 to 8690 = -0.5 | 0.747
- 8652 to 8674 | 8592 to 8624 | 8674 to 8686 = 1.2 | 0.751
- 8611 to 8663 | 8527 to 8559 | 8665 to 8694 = -3.5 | 0.721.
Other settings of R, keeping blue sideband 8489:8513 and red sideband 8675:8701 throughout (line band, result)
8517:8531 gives -0.6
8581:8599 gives -0.6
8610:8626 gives -0.4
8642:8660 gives -0.4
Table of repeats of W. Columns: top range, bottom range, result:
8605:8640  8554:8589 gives 1.01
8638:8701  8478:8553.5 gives 1.02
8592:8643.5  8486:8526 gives 1.03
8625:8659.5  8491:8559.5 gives 1.06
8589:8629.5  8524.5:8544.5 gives 1.03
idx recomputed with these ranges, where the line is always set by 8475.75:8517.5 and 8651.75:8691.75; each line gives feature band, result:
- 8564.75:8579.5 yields -0.6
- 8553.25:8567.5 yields -0.4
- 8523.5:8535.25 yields -0.2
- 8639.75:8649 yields -0.4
